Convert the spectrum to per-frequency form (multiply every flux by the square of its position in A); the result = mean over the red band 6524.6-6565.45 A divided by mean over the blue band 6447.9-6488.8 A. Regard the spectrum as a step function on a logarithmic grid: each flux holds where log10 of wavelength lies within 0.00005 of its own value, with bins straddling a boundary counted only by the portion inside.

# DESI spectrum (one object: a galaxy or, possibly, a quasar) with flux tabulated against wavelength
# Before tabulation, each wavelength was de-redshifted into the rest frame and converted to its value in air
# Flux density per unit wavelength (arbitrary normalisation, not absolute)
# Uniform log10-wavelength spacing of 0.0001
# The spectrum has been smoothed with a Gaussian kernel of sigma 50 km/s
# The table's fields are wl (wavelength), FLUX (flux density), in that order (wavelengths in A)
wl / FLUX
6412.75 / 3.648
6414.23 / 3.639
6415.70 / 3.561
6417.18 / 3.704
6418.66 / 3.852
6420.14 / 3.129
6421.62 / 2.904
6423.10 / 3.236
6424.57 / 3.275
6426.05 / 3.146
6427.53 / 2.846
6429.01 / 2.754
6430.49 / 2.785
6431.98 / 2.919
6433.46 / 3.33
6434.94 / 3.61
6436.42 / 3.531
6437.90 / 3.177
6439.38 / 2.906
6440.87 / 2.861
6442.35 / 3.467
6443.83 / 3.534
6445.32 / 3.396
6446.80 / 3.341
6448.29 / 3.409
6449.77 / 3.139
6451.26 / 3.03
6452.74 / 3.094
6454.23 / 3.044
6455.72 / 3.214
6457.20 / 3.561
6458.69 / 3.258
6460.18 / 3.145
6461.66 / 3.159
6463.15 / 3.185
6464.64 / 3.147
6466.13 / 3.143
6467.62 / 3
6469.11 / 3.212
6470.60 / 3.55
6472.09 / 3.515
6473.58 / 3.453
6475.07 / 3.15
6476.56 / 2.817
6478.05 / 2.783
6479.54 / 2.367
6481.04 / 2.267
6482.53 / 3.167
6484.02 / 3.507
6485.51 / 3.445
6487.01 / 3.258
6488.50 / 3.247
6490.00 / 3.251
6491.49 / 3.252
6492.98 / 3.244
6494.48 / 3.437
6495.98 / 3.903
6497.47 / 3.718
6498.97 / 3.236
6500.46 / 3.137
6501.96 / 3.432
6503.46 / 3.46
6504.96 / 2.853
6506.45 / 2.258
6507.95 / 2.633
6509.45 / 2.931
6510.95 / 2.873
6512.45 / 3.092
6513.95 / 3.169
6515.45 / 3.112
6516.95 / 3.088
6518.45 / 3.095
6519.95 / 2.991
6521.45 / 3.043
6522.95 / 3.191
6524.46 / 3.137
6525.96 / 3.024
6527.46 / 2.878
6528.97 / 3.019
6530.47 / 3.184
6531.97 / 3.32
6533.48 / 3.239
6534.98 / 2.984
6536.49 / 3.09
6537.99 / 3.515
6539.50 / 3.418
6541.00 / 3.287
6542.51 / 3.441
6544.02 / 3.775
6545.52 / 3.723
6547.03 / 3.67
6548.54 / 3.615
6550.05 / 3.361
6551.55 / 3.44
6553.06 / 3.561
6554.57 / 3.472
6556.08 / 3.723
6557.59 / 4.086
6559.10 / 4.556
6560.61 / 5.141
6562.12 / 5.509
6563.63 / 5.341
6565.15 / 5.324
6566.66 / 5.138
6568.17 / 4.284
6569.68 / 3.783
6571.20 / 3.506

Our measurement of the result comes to 1.20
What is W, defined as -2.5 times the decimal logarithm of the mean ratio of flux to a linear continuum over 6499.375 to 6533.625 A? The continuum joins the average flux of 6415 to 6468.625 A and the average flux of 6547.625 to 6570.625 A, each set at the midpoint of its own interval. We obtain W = 0.26 mag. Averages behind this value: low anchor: 3.22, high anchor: 4.28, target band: 3.05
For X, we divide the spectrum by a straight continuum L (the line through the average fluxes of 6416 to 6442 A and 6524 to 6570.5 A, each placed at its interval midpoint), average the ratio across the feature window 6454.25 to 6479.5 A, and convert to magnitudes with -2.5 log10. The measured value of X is 0.06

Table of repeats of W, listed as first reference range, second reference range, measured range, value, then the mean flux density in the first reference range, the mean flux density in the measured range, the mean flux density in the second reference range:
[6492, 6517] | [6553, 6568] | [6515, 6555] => 0.20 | 3.15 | 3.28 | 4.62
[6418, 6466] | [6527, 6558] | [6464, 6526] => 0.06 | 3.2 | 3.13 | 3.42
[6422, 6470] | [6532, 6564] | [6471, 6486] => 0.11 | 3.18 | 3.05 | 3.78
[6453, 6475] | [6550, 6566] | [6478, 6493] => 0.14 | 3.25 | 3.08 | 4.37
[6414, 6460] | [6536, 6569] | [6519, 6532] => 0.24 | 3.24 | 3.08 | 4.03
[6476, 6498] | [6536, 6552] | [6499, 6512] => 0.11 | 3.18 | 2.97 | 3.49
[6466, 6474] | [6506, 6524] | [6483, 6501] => -0.08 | 3.32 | 3.39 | 2.97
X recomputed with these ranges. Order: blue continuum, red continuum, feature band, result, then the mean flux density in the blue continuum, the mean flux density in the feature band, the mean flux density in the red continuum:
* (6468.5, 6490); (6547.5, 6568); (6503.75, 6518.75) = 0.23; 3.13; 2.92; 4.32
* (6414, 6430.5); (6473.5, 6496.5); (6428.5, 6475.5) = -0.01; 3.24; 3.22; 3.14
